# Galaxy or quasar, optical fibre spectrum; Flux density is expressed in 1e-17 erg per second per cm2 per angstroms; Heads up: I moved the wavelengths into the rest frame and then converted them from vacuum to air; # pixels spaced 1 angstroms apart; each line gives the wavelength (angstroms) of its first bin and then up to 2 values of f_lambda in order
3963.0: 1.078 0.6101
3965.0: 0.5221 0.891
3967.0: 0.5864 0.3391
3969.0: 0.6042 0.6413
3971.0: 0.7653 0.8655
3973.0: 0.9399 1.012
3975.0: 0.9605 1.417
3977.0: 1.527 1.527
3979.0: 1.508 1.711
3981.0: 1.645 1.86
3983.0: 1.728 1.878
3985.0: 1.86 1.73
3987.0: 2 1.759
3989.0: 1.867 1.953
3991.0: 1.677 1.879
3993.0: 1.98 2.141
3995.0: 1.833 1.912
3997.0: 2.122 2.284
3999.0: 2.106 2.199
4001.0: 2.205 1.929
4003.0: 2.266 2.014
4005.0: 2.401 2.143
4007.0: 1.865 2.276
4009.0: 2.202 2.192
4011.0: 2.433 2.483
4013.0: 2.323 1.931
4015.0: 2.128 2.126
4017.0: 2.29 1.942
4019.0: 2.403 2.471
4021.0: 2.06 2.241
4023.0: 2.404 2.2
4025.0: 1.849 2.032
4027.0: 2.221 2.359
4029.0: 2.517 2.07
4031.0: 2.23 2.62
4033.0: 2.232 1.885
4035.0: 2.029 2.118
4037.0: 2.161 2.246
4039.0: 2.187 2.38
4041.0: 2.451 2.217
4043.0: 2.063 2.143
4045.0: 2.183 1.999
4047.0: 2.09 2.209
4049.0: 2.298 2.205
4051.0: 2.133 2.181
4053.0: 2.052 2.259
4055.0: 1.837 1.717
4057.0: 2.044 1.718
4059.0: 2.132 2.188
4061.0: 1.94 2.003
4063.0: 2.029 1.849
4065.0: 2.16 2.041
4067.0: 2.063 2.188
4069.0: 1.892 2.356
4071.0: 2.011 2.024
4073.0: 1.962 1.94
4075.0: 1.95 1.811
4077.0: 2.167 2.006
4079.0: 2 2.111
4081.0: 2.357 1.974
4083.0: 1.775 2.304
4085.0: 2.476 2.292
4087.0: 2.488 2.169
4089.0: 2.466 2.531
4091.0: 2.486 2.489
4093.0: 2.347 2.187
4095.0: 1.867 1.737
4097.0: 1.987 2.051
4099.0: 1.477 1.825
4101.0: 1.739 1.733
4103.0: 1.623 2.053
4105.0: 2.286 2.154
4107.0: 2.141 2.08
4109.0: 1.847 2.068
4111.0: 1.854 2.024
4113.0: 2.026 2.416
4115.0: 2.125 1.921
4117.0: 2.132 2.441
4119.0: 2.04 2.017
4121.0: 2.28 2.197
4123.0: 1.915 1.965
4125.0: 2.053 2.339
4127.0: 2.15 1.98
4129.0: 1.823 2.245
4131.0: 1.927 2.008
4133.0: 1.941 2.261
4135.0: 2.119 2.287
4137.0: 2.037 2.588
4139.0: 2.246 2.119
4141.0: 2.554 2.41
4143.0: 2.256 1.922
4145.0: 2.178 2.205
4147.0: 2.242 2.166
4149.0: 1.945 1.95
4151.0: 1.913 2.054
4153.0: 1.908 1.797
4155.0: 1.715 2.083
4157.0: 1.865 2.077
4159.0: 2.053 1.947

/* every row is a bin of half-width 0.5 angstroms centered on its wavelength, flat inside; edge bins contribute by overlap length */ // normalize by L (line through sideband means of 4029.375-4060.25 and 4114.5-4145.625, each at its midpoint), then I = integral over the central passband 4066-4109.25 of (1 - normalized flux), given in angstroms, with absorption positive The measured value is 1.2 angstroms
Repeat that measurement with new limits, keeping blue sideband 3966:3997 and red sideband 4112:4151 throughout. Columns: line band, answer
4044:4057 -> -2.3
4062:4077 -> -1.3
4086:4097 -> -1.7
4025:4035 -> -3.1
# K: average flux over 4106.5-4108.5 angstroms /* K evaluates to 2.11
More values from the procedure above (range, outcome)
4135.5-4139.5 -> 2.29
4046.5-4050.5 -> 2.2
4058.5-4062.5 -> 2.07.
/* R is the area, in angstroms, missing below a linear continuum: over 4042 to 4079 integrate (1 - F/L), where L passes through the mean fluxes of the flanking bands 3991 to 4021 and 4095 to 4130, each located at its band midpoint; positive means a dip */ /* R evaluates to 0.5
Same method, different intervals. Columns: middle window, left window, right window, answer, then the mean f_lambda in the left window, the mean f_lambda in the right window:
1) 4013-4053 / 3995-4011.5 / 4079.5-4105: -1.08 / 2.15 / 2.11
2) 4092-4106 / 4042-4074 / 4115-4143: 1.11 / 2.06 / 2.15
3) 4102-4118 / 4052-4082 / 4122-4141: 0.31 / 2.03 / 2.13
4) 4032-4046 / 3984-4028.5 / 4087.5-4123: -0.61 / 2.1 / 2.08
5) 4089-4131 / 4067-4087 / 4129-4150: 1.28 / 2.09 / 2.17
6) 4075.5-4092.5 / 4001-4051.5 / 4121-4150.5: -0.49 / 2.2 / 2.14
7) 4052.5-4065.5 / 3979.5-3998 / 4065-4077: 0.10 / 1.87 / 2.03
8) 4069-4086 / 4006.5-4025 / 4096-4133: 0.12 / 2.21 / 2.02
